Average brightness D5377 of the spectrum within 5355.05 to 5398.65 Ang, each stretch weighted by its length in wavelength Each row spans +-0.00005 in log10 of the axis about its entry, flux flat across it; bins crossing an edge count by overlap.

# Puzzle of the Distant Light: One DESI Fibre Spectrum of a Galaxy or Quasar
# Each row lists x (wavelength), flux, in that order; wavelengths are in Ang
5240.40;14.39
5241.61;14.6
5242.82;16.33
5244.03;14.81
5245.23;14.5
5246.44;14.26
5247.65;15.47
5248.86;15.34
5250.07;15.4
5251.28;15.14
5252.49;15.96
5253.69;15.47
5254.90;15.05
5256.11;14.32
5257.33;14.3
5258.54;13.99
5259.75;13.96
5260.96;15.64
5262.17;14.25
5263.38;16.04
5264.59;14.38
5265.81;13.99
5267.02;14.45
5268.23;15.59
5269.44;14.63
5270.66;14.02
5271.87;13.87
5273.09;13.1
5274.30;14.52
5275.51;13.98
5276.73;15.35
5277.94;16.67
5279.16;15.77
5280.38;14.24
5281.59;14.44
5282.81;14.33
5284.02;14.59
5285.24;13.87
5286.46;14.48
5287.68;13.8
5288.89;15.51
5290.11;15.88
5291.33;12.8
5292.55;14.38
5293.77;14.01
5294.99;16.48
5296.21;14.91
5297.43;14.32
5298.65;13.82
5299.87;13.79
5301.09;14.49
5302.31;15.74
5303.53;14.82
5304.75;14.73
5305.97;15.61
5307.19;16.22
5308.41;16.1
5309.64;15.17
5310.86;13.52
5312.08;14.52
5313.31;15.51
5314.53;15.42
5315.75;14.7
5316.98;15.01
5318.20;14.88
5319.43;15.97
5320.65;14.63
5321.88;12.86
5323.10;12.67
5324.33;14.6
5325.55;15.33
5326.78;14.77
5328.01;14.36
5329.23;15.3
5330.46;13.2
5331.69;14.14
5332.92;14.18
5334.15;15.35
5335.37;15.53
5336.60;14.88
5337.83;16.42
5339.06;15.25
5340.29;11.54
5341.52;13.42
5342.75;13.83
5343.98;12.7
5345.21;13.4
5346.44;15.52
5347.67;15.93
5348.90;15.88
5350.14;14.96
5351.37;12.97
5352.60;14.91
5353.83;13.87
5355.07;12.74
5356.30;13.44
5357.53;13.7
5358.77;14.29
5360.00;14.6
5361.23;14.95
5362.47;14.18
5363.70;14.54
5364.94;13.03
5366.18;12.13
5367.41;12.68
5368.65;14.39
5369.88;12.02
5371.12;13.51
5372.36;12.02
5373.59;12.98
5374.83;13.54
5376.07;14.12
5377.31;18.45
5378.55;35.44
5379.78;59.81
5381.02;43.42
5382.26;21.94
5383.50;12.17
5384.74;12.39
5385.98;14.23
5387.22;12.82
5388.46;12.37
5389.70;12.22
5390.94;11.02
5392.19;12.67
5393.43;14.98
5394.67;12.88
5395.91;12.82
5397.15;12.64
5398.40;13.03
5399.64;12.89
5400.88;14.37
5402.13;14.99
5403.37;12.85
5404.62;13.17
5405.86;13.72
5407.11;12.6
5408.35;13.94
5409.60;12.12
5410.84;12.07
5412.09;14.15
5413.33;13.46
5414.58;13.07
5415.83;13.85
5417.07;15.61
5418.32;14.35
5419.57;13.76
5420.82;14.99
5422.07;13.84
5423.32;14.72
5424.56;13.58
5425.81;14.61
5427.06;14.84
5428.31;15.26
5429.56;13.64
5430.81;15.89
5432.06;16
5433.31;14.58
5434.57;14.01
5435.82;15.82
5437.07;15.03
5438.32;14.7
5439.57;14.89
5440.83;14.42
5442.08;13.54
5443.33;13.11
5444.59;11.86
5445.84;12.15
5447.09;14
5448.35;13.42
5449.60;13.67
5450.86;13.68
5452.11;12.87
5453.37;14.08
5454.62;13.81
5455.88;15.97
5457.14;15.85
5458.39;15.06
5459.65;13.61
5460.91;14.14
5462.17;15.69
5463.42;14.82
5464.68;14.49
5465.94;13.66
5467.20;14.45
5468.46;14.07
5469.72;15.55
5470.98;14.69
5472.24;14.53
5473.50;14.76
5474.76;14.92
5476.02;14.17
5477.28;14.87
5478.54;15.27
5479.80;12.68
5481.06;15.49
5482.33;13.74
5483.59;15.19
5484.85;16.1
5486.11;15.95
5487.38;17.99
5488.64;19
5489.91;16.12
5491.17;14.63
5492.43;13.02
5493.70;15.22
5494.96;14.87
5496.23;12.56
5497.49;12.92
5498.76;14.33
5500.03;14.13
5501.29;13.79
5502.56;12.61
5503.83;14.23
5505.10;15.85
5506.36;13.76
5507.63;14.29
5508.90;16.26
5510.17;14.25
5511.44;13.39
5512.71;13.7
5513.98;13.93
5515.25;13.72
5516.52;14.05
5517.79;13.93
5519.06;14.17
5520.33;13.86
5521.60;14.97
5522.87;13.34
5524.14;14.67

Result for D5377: 16.4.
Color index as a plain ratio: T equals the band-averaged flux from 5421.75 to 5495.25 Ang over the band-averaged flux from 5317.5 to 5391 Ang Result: 0.93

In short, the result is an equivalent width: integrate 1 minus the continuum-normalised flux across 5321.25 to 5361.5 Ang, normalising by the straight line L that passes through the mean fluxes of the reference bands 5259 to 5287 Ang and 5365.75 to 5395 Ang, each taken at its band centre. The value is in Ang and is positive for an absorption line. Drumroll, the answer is 5.6 Ang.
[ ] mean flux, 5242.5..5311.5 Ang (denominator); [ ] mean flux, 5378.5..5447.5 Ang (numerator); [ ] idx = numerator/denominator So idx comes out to 1.0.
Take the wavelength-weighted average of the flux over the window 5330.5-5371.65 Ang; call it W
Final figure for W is 14.1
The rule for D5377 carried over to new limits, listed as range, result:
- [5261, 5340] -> 14.7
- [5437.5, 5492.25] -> 14.6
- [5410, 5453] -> 14.1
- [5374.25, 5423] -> 16.2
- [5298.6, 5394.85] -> 15.5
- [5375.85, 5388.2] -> 24.5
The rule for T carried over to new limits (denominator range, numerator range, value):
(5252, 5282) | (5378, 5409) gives 1.18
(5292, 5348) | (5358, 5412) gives 1.08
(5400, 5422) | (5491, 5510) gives 1.03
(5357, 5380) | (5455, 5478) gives 0.88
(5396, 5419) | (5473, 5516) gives 1.09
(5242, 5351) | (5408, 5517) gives 0.98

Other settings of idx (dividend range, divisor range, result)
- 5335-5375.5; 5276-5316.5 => 0.94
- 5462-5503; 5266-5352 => 1.01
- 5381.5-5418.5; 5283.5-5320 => 0.92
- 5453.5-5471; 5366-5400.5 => 0.86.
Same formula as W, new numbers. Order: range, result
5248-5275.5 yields 14.7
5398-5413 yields 13.3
